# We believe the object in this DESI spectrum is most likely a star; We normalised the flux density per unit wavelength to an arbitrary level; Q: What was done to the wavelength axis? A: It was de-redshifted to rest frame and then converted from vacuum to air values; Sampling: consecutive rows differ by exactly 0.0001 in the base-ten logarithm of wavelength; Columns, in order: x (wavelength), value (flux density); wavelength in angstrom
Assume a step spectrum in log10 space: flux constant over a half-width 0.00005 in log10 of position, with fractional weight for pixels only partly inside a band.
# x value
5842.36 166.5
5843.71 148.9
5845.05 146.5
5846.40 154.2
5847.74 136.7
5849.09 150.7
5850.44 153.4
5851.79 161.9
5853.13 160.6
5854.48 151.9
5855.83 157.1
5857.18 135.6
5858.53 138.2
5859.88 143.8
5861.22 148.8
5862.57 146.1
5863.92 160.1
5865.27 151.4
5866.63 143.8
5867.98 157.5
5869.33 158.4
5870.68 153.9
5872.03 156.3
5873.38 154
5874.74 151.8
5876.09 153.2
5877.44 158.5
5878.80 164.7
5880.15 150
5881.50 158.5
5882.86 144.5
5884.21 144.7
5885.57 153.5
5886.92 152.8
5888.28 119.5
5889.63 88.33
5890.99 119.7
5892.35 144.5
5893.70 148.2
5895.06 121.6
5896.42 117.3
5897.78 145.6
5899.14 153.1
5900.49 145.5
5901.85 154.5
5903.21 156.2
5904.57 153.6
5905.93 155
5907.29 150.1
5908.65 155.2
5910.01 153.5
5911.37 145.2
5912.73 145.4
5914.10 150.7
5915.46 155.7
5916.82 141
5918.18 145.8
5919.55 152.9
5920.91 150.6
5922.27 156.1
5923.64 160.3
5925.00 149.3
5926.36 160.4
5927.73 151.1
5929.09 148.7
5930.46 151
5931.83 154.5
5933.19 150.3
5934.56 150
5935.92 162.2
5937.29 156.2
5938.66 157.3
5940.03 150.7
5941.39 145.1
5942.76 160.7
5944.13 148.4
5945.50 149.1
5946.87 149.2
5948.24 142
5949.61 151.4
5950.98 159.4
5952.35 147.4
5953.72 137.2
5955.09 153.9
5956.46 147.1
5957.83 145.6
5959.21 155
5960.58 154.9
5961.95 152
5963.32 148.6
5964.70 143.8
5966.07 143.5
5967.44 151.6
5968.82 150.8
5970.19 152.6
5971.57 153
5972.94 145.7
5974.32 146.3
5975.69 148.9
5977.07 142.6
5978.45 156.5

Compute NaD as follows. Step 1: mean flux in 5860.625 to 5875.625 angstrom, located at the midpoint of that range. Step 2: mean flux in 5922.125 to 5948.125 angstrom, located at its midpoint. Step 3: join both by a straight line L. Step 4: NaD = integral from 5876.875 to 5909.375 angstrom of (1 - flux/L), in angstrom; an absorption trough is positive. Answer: 1.9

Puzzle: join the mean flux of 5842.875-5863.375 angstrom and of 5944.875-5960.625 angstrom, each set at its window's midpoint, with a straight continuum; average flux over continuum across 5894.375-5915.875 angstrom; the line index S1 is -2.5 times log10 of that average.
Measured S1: 0.01 mag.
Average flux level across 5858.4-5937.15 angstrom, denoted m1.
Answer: 149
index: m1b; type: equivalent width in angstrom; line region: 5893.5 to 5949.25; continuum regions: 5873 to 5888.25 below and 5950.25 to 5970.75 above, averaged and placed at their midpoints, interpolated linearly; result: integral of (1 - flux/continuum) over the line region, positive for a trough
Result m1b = 0.2 angstrom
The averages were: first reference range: 152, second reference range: 150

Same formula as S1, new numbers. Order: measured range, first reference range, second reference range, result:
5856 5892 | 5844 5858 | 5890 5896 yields -0.053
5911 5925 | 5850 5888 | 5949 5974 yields 0.002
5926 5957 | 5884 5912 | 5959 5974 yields -0.032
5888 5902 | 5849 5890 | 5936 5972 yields 0.137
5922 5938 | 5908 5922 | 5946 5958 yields -0.035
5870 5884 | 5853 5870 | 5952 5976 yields -0.032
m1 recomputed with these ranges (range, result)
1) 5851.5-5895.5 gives 147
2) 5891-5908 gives 144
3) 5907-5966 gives 151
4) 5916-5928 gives 152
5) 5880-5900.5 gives 137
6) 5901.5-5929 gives 152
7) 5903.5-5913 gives 152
